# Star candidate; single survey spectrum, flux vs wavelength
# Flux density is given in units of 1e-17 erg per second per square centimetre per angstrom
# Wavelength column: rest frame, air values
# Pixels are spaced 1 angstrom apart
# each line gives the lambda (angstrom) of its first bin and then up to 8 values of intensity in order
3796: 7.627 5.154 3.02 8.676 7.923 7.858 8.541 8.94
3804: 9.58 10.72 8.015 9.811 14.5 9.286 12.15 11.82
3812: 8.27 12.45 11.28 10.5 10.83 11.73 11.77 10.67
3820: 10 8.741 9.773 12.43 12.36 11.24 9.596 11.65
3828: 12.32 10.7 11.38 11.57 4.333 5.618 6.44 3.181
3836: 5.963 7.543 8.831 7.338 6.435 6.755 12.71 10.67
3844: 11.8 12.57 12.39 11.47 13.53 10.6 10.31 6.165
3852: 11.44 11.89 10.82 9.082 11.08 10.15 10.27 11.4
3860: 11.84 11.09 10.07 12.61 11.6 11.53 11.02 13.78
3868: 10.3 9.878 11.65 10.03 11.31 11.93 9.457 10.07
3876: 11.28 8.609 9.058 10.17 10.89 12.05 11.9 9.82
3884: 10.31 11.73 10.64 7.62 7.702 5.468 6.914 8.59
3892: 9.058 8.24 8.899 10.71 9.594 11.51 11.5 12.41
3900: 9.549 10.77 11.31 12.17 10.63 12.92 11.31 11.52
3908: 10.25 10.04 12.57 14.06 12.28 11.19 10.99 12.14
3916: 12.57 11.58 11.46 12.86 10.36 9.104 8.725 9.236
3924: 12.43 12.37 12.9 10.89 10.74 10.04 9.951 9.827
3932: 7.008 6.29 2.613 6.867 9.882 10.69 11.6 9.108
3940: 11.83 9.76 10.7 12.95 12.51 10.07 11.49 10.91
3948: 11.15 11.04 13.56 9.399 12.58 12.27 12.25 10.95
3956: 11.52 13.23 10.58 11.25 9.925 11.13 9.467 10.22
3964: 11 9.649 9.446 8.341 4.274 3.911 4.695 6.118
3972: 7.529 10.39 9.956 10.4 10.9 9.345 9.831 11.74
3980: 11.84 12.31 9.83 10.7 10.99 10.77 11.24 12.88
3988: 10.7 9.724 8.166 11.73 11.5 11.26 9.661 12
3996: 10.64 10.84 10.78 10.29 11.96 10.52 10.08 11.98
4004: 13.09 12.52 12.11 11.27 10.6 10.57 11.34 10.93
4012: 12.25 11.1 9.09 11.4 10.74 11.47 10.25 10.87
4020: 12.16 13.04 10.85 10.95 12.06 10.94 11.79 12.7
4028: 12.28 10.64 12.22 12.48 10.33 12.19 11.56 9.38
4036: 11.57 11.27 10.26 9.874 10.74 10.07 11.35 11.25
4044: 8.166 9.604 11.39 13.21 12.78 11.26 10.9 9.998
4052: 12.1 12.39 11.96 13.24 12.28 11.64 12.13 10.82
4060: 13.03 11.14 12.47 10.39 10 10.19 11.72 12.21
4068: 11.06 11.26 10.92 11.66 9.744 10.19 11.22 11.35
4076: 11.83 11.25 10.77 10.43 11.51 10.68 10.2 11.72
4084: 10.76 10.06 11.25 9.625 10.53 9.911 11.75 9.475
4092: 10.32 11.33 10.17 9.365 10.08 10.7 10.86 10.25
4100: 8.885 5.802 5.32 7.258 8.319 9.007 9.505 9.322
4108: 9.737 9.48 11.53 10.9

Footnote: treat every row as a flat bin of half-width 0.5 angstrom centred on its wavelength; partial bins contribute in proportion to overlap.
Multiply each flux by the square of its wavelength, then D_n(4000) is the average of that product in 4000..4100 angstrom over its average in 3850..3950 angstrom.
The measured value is 1.14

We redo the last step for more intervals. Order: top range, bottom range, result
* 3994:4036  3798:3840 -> 1.31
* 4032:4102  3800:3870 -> 1.19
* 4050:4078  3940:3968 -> 1.10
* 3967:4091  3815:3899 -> 1.17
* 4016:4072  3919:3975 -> 1.19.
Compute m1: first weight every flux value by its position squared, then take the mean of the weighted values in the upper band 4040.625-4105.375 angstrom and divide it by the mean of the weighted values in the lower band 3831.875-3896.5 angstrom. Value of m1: 1.20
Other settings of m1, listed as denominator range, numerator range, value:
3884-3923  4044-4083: 1.16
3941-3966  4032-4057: 1.05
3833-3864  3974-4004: 1.19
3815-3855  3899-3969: 1.13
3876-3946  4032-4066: 1.16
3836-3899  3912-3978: 1.03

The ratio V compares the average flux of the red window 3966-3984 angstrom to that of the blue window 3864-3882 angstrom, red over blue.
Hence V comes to 0.83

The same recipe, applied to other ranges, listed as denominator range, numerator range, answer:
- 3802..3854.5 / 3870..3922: 1.05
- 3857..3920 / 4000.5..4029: 1.06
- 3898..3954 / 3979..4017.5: 1.02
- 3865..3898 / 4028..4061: 1.13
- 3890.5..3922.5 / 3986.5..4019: 1.01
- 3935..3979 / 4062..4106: 1.01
